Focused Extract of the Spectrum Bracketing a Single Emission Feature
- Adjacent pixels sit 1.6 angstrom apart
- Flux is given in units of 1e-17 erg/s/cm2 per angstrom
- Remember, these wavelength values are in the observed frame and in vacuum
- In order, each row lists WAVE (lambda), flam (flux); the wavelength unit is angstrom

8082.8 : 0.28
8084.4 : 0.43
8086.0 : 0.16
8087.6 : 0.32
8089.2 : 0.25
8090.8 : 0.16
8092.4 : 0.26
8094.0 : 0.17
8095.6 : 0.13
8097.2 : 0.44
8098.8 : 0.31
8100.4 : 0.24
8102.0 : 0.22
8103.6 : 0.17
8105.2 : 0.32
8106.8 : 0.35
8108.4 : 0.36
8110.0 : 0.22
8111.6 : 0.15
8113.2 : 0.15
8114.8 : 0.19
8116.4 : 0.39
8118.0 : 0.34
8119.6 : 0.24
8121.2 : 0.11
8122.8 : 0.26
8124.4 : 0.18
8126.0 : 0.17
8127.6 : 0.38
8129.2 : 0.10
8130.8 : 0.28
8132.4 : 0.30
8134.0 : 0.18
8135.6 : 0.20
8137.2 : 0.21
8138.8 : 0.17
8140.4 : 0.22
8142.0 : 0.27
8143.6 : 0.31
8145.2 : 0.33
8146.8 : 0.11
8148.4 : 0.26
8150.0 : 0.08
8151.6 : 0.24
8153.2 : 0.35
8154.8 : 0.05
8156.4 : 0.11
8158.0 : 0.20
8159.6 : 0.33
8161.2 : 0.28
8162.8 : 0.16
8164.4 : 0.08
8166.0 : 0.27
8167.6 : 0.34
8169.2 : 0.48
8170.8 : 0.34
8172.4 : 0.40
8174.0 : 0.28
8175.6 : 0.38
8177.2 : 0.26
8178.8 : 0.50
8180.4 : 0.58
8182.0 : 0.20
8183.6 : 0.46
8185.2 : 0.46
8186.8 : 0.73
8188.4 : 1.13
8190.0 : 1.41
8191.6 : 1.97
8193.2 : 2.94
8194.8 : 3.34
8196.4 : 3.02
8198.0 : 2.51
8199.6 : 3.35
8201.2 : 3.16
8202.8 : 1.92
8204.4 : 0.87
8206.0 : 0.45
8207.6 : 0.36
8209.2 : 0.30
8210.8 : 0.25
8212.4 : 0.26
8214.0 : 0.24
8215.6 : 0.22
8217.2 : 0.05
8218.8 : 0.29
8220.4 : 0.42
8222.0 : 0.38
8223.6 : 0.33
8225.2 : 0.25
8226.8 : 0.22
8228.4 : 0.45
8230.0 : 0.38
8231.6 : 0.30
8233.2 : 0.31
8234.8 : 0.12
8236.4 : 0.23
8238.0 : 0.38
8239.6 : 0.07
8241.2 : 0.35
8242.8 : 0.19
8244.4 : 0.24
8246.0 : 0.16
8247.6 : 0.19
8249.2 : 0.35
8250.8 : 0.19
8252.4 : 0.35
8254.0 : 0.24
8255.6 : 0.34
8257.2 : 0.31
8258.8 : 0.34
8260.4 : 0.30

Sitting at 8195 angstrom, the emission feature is [O II] 3727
